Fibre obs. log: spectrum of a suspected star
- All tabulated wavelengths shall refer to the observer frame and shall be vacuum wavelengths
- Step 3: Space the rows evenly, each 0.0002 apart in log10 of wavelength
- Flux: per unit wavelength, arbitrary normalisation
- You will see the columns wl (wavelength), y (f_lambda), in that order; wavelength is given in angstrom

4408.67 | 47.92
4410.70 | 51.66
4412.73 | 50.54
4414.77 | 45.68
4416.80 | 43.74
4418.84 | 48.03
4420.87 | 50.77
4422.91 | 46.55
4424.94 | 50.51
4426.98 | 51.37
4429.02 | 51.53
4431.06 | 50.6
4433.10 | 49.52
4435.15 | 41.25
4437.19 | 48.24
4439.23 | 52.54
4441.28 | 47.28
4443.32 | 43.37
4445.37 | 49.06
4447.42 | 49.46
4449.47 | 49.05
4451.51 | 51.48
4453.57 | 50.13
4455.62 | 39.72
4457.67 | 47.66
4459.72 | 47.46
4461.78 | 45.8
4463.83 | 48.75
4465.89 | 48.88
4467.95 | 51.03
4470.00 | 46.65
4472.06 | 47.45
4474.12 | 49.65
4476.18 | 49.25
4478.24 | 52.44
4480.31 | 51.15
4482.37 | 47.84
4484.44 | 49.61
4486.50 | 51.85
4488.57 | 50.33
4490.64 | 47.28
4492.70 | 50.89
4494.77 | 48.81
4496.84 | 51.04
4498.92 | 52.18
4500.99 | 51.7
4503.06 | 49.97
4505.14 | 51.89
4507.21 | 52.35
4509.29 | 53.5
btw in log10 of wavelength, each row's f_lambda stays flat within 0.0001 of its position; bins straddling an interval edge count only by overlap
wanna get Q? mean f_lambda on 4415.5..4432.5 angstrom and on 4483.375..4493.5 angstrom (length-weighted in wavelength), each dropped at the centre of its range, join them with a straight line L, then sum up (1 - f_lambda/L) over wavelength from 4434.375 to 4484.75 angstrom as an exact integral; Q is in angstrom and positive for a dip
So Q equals 1.4 angstrom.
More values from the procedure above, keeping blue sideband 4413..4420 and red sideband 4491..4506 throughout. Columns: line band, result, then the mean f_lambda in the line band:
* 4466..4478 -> 0.07 angstrom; 49.1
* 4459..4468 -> 0.14 angstrom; 48.1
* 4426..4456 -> -0.50 angstrom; 48.5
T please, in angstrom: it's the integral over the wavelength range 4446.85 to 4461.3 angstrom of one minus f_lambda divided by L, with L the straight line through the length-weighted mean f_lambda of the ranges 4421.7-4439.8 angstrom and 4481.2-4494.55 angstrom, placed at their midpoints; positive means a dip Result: 0.46 angstrom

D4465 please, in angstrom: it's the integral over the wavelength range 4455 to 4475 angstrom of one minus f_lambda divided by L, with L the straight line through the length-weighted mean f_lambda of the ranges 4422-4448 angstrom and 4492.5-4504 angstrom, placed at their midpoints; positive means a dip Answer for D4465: 0.9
